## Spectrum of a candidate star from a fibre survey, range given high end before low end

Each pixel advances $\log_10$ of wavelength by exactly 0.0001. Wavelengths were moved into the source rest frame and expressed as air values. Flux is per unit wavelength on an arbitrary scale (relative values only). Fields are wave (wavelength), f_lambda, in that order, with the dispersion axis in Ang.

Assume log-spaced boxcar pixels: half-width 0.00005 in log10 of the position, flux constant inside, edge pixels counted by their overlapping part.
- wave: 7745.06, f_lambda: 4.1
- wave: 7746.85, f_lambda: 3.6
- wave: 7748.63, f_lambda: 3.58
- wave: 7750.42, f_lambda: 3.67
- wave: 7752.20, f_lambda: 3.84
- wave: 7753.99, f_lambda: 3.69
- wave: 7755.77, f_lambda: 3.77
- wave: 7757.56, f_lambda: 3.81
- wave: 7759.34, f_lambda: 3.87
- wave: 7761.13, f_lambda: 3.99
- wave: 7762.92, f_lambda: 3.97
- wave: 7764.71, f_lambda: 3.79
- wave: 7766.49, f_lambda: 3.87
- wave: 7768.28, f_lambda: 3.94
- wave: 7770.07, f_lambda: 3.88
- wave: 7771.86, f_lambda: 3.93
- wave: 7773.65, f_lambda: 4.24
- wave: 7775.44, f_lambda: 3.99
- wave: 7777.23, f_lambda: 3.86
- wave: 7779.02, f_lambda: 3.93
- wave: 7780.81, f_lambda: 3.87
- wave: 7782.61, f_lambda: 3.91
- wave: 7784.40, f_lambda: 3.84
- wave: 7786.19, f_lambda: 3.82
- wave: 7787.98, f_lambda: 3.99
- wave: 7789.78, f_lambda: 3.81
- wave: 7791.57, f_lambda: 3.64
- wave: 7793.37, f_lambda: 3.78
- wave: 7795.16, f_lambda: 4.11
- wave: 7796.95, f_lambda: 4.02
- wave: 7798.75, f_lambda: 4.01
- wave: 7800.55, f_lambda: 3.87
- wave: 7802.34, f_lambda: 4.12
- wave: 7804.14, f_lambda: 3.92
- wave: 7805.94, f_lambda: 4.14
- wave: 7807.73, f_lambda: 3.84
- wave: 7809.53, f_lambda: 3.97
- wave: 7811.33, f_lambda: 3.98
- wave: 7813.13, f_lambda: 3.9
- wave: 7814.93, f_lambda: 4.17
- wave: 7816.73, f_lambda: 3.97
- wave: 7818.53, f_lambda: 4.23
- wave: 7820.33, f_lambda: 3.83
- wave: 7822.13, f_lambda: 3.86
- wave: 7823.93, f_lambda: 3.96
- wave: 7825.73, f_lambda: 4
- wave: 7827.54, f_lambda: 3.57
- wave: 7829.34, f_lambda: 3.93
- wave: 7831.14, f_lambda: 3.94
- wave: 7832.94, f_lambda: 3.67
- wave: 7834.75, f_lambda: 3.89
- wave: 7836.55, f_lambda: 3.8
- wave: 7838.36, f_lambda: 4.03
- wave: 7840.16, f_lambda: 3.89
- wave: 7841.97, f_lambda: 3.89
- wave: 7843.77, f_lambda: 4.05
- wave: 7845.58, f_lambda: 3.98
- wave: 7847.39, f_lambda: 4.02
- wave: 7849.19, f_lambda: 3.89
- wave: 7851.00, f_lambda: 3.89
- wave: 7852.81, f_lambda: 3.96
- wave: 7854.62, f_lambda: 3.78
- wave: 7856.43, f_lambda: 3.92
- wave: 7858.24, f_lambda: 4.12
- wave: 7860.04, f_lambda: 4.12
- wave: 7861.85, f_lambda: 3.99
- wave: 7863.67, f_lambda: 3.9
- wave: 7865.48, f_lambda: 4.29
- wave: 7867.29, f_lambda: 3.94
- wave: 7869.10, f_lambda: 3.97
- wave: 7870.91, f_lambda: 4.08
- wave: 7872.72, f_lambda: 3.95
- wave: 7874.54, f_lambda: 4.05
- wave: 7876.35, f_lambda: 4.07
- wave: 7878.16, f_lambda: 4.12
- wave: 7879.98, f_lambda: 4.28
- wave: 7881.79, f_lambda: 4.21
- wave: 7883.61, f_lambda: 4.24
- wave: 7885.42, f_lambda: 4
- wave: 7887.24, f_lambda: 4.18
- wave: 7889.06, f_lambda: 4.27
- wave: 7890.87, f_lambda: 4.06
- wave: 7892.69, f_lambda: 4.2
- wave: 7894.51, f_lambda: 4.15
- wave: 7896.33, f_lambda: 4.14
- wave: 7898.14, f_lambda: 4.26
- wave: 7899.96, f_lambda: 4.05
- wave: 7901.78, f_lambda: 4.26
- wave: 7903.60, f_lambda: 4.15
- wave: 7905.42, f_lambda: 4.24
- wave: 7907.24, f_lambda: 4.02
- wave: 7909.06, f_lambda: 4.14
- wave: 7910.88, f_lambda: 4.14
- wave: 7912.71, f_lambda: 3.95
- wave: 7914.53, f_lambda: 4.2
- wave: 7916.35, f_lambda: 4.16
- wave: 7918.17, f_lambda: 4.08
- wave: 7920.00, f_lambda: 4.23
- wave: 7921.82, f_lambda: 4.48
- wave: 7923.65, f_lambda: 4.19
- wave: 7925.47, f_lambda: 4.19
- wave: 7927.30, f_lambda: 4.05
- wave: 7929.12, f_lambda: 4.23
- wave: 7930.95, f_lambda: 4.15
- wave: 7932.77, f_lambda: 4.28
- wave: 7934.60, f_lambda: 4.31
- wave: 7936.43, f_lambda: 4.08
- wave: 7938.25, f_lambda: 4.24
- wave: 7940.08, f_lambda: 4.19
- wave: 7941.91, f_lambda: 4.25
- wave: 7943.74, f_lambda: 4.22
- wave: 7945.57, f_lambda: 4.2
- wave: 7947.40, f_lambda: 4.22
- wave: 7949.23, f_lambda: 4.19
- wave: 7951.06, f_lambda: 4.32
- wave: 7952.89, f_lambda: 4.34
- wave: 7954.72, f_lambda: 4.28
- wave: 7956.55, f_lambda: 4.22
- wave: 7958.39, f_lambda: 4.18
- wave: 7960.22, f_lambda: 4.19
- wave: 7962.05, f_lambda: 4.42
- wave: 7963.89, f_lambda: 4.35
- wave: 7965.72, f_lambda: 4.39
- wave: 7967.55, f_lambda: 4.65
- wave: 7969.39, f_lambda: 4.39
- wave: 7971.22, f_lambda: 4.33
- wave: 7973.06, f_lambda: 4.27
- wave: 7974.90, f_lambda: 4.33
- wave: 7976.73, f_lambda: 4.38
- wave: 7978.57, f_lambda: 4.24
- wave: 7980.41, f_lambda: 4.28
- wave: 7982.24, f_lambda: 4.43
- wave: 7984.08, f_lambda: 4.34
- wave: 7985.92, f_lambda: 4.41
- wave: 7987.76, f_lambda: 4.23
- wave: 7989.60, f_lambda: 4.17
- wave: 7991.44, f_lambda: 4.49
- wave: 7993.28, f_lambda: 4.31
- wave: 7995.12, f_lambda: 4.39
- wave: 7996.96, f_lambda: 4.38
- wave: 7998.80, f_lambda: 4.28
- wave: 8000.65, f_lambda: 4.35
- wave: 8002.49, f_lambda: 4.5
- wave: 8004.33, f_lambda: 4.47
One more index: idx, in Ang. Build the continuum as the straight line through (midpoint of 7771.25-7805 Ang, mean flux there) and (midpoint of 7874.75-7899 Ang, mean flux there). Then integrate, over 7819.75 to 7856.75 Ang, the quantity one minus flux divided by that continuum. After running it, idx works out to 1.4 Ang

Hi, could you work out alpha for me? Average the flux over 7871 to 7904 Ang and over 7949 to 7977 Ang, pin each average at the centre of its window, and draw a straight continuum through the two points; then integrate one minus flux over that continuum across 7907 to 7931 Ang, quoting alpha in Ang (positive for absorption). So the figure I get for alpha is 0.3 Ang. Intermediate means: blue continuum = 4.14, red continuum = 4.33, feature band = 4.16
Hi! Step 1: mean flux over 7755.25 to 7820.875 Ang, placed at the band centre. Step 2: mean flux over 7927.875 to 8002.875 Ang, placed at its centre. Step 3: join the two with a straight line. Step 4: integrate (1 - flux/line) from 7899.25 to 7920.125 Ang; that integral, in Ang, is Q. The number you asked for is 0.3 Ang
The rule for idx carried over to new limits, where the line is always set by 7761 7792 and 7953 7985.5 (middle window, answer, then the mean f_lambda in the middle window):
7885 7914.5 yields 0.27 Ang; 4.14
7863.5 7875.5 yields 0.23 Ang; 4.04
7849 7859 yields 0.37 Ang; 3.92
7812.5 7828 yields 0.19 Ang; 3.95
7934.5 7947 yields 0.19 Ang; 4.21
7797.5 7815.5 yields -0.08 Ang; 3.99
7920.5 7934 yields 0.05 Ang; 4.23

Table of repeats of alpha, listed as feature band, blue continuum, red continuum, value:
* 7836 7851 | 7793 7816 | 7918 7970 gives 0.5 Ang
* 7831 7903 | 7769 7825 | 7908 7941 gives 0.7 Ang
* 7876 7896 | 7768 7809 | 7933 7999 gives -0.1 Ang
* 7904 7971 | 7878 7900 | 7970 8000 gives 0.3 Ang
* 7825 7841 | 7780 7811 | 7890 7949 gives 0.6 Ang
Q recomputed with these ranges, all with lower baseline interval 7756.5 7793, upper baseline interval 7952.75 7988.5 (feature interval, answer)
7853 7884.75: 0.4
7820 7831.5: 0.4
